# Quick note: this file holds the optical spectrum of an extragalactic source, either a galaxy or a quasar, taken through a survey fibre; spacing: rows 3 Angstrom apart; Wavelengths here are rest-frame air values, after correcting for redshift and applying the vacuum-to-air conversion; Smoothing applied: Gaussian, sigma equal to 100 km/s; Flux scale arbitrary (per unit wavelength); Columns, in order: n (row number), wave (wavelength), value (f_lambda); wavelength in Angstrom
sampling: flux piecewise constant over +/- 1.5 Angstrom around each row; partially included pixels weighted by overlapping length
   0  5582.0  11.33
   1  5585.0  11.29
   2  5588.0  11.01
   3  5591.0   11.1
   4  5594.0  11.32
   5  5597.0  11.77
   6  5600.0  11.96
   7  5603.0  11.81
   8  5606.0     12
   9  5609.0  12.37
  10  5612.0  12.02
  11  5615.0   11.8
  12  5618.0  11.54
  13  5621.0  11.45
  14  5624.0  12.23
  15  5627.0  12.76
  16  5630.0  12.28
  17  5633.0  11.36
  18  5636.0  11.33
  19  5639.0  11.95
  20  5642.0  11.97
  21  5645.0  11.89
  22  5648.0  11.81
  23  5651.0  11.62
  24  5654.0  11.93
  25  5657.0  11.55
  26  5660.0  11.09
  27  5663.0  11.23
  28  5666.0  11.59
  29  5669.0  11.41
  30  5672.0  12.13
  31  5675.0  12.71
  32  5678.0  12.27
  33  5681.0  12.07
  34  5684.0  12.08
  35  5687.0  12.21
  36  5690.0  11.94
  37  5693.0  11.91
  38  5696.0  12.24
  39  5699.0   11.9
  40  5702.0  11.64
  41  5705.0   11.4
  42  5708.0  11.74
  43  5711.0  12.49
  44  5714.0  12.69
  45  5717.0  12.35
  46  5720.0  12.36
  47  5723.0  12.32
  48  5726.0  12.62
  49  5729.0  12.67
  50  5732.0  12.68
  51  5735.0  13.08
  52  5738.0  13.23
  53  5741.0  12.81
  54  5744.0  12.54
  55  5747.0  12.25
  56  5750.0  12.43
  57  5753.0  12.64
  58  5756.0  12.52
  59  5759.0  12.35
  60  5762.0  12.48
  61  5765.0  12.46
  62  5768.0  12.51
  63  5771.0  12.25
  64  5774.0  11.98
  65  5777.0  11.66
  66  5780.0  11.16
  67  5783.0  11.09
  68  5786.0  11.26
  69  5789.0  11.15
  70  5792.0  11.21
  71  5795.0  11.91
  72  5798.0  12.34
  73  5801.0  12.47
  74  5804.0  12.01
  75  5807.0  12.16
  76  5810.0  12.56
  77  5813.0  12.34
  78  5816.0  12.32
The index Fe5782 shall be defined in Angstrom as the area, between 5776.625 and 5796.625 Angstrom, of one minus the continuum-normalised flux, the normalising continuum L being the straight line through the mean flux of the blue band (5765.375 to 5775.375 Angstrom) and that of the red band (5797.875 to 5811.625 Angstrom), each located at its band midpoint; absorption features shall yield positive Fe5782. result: 1.5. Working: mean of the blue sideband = 12.3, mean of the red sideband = 12.3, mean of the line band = 11.3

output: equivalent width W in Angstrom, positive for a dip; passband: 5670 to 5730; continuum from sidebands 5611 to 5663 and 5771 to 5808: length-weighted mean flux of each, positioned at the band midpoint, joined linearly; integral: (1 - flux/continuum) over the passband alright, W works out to -2.2 Angstrom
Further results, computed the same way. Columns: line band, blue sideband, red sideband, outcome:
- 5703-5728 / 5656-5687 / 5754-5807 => -0.8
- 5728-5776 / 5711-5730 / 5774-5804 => -1.8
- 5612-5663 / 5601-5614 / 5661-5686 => 0.9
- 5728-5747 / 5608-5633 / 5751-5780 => -0.9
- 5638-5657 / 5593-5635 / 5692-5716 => 0.2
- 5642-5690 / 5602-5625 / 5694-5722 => 0.6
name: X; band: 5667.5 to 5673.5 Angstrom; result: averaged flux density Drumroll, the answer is 11.8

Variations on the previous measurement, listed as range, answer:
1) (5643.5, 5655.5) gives 11.8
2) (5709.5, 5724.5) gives 12.4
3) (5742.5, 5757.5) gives 12.5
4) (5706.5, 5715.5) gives 12.3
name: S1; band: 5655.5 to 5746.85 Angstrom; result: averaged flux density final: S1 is 12.2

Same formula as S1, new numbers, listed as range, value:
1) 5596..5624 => 11.9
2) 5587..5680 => 11.8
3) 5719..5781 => 12.4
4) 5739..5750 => 12.6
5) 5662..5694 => 12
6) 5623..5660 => 11.9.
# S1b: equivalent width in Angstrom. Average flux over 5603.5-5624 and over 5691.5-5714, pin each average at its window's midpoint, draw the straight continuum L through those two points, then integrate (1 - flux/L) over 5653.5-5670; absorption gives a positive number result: 0.7 Angstrom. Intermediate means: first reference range 11.9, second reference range 12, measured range 11.4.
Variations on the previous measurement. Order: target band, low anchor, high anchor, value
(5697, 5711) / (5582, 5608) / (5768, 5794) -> -0.3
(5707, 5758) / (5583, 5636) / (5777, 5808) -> -3.8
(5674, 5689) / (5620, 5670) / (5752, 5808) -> -0.6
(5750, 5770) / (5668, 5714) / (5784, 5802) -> -1.2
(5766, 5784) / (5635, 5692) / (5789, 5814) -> 0.3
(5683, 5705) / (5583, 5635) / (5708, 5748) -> 0.7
